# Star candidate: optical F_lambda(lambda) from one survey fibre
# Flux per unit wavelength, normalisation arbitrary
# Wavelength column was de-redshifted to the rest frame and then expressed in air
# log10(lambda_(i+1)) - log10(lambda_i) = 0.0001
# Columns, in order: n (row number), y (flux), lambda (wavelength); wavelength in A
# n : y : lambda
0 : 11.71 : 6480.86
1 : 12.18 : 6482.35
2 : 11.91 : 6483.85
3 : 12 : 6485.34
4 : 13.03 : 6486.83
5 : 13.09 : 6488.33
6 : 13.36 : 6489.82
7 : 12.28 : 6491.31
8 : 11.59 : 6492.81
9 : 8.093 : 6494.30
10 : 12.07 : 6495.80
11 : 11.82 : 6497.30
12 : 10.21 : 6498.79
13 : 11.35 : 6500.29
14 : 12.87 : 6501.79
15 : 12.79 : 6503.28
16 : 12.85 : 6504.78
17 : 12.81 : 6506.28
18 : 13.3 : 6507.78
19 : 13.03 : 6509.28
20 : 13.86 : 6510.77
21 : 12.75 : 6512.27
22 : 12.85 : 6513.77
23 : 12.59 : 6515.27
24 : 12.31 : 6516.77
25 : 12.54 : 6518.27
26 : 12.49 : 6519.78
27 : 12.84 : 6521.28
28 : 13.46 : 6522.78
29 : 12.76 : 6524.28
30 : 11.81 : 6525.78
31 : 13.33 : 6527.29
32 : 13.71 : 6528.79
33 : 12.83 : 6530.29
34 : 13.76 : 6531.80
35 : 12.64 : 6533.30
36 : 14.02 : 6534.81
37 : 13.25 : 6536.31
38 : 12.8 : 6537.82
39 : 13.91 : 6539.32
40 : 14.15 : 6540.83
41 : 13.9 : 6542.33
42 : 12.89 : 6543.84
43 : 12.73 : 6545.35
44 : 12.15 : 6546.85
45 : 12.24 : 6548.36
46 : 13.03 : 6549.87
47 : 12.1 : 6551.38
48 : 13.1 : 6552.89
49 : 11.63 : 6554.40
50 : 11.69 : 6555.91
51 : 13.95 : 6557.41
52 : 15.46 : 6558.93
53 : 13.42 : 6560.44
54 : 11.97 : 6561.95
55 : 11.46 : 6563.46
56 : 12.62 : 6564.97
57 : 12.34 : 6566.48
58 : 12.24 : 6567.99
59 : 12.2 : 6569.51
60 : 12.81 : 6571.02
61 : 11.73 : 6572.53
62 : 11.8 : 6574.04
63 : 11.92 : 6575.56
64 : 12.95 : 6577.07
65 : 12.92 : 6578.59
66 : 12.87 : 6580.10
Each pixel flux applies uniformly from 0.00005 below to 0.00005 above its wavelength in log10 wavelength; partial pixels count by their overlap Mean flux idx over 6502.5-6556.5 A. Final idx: 12.9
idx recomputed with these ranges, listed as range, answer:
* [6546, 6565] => 12.7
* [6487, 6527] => 12.4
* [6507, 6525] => 12.9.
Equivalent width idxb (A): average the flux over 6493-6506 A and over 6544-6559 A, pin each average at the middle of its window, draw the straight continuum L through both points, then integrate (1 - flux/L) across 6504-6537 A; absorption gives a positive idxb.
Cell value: -2.7 A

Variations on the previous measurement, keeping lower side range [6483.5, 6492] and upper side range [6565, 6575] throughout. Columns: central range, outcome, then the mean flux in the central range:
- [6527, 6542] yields -1.3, 13.5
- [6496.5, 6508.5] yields 0.3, 12.2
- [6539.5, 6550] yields -0.6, 13.1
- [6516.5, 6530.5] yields -0.4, 12.8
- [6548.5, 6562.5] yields -0.7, 12.9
